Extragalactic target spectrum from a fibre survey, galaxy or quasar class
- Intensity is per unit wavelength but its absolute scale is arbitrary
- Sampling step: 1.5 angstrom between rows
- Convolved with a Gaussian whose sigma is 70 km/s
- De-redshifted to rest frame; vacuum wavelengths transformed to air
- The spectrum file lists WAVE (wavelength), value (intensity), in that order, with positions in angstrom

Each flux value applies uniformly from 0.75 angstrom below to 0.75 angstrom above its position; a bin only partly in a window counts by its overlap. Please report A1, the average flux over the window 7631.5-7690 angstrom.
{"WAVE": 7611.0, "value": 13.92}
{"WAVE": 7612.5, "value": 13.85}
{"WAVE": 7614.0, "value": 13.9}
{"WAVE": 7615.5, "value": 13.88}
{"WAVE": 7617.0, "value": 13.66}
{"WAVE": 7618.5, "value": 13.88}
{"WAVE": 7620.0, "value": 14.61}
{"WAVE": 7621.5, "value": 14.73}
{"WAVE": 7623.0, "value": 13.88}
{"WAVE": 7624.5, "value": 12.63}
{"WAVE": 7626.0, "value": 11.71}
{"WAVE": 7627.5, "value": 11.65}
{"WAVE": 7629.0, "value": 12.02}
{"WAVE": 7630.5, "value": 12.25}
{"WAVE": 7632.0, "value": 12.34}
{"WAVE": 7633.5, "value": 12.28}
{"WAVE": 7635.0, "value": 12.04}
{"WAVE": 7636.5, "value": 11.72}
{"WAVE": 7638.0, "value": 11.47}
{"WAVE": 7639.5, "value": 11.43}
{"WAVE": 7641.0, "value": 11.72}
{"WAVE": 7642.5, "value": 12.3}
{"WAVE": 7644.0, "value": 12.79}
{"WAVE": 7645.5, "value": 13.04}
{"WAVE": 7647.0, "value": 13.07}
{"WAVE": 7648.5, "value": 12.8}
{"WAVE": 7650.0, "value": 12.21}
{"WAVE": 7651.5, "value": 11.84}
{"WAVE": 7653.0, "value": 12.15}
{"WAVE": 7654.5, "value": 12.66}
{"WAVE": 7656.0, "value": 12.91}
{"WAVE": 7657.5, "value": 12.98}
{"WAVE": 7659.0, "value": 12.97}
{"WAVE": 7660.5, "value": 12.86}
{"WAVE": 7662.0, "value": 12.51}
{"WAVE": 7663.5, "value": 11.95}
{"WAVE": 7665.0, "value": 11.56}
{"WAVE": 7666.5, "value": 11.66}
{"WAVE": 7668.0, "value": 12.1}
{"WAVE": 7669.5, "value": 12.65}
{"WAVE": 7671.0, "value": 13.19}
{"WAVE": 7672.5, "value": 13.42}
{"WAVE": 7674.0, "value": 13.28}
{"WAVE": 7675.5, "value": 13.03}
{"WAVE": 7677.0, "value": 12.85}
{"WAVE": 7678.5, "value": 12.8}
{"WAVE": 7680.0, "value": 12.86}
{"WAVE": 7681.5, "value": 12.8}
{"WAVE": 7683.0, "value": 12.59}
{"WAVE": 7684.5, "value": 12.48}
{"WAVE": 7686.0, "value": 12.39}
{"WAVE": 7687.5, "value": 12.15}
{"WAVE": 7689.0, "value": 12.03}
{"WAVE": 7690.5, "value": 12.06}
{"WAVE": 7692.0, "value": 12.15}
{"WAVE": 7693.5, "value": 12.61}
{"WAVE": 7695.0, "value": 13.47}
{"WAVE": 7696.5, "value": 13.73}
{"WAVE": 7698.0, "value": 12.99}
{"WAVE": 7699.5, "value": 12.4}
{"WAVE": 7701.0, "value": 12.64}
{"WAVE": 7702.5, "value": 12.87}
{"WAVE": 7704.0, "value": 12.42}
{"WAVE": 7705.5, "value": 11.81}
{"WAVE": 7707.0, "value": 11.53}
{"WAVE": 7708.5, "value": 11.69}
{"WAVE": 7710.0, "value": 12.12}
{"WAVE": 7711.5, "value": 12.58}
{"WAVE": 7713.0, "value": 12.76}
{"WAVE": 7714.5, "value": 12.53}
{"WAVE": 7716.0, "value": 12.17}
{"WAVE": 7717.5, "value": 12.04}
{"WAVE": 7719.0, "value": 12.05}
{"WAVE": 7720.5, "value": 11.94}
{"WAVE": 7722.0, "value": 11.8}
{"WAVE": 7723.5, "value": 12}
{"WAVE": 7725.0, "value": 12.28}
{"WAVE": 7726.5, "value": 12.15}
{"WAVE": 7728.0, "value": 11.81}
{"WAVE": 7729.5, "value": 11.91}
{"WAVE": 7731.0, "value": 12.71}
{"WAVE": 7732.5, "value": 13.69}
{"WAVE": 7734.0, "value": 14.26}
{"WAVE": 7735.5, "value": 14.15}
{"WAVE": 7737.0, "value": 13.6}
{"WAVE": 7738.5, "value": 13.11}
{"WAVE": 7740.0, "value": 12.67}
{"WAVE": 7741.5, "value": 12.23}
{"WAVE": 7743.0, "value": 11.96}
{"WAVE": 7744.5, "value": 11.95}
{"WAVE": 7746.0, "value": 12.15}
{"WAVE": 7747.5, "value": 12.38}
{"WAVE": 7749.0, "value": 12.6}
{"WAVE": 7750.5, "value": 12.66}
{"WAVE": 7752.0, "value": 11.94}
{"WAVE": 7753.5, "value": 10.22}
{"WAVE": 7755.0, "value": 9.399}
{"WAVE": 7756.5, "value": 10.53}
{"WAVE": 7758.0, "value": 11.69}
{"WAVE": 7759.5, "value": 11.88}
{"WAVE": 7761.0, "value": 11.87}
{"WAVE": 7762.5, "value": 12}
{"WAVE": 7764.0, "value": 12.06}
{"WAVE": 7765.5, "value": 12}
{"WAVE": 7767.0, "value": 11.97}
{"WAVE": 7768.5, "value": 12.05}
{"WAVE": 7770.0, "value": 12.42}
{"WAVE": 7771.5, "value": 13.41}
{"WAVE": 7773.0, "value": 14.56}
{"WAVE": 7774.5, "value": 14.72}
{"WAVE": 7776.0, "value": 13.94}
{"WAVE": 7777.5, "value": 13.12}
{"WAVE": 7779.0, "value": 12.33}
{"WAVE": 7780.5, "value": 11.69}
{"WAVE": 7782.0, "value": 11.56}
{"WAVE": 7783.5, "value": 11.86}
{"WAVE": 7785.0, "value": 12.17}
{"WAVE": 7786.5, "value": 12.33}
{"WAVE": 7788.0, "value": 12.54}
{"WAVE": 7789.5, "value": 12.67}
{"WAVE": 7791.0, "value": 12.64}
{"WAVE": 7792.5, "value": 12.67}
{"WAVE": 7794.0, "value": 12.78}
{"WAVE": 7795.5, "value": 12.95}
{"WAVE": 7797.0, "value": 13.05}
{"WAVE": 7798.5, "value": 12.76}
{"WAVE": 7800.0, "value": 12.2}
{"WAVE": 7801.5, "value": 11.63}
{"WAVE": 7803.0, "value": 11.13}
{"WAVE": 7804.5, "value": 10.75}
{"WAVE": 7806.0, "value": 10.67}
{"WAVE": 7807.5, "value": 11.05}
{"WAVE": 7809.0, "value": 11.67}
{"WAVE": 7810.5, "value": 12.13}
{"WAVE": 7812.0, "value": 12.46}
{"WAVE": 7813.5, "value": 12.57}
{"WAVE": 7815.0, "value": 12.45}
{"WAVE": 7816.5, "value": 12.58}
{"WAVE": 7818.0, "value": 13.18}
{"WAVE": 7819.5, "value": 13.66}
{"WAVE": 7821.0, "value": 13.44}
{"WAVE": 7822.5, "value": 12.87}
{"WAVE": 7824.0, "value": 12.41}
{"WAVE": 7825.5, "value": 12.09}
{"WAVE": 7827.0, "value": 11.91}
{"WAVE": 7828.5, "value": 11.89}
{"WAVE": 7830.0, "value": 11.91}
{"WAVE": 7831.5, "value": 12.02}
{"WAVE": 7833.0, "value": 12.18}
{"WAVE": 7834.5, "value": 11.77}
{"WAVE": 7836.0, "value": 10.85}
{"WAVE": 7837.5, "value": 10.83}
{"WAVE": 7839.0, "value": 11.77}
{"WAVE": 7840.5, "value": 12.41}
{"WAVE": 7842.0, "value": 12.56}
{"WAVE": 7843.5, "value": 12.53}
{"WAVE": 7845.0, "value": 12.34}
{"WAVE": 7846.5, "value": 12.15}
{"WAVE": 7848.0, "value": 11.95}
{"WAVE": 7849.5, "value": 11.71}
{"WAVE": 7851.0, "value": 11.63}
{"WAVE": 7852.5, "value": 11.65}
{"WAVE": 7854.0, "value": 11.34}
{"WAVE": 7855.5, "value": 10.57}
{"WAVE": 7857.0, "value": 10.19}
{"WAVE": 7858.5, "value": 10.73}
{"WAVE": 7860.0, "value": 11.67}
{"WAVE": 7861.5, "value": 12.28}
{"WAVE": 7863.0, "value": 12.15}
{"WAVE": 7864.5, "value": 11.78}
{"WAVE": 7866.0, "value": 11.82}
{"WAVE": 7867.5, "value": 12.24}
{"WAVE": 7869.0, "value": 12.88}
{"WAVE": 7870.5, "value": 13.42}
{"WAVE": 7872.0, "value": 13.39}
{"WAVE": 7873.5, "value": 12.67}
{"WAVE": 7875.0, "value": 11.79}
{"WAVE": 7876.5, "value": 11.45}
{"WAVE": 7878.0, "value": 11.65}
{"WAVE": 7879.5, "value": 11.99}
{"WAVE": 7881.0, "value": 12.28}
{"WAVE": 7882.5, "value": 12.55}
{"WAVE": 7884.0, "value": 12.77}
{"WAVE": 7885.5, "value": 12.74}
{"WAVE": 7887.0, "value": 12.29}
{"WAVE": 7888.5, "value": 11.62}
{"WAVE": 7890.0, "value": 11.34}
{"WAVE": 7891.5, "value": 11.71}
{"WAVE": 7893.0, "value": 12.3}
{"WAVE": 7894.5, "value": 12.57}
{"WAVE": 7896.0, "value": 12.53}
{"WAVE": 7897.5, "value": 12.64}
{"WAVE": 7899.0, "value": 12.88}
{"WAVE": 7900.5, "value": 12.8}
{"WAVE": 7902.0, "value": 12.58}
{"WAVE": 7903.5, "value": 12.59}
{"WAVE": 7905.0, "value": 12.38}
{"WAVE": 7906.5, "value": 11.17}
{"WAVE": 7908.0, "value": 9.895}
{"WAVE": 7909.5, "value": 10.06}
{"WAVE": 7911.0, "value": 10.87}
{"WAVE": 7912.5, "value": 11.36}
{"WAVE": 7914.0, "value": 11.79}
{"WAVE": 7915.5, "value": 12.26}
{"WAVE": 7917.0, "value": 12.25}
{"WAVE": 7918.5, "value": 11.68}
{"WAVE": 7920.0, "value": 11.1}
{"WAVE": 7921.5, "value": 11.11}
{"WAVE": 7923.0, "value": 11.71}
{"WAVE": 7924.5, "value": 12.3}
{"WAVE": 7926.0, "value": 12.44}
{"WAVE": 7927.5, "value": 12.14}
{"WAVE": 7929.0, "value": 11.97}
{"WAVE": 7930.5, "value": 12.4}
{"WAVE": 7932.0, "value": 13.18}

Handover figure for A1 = 12.5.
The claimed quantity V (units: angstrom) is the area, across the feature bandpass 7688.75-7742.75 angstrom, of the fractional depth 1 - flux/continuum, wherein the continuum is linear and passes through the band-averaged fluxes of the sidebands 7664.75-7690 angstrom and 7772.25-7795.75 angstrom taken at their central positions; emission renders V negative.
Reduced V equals 0.58 angstrom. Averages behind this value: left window 12.6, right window 12.8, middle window 12.5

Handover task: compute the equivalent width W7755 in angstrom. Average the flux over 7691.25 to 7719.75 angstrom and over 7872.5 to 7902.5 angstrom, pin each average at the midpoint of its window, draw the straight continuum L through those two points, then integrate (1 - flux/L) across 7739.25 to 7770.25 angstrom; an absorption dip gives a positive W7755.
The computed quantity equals 1.43 angstrom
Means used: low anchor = 12.5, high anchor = 12.3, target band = 11.8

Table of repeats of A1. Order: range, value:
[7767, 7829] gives 12.5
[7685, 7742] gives 12.5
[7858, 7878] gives 12.2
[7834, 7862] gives 11.6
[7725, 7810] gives 12.3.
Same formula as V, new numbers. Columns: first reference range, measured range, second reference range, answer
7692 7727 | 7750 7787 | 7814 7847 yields 0.4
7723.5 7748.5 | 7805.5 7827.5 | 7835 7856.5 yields -0.7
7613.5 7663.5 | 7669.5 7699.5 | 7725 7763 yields -0.7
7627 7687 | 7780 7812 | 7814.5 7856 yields 0.3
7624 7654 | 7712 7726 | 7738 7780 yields 0.1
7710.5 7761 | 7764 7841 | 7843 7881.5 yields -1.6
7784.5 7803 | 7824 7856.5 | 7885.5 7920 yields 1.1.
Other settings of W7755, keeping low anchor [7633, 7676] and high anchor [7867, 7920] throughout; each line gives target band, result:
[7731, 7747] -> -0.8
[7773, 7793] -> -0.8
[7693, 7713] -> -0.3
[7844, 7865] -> 0.9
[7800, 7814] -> 0.7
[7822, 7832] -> 0.0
